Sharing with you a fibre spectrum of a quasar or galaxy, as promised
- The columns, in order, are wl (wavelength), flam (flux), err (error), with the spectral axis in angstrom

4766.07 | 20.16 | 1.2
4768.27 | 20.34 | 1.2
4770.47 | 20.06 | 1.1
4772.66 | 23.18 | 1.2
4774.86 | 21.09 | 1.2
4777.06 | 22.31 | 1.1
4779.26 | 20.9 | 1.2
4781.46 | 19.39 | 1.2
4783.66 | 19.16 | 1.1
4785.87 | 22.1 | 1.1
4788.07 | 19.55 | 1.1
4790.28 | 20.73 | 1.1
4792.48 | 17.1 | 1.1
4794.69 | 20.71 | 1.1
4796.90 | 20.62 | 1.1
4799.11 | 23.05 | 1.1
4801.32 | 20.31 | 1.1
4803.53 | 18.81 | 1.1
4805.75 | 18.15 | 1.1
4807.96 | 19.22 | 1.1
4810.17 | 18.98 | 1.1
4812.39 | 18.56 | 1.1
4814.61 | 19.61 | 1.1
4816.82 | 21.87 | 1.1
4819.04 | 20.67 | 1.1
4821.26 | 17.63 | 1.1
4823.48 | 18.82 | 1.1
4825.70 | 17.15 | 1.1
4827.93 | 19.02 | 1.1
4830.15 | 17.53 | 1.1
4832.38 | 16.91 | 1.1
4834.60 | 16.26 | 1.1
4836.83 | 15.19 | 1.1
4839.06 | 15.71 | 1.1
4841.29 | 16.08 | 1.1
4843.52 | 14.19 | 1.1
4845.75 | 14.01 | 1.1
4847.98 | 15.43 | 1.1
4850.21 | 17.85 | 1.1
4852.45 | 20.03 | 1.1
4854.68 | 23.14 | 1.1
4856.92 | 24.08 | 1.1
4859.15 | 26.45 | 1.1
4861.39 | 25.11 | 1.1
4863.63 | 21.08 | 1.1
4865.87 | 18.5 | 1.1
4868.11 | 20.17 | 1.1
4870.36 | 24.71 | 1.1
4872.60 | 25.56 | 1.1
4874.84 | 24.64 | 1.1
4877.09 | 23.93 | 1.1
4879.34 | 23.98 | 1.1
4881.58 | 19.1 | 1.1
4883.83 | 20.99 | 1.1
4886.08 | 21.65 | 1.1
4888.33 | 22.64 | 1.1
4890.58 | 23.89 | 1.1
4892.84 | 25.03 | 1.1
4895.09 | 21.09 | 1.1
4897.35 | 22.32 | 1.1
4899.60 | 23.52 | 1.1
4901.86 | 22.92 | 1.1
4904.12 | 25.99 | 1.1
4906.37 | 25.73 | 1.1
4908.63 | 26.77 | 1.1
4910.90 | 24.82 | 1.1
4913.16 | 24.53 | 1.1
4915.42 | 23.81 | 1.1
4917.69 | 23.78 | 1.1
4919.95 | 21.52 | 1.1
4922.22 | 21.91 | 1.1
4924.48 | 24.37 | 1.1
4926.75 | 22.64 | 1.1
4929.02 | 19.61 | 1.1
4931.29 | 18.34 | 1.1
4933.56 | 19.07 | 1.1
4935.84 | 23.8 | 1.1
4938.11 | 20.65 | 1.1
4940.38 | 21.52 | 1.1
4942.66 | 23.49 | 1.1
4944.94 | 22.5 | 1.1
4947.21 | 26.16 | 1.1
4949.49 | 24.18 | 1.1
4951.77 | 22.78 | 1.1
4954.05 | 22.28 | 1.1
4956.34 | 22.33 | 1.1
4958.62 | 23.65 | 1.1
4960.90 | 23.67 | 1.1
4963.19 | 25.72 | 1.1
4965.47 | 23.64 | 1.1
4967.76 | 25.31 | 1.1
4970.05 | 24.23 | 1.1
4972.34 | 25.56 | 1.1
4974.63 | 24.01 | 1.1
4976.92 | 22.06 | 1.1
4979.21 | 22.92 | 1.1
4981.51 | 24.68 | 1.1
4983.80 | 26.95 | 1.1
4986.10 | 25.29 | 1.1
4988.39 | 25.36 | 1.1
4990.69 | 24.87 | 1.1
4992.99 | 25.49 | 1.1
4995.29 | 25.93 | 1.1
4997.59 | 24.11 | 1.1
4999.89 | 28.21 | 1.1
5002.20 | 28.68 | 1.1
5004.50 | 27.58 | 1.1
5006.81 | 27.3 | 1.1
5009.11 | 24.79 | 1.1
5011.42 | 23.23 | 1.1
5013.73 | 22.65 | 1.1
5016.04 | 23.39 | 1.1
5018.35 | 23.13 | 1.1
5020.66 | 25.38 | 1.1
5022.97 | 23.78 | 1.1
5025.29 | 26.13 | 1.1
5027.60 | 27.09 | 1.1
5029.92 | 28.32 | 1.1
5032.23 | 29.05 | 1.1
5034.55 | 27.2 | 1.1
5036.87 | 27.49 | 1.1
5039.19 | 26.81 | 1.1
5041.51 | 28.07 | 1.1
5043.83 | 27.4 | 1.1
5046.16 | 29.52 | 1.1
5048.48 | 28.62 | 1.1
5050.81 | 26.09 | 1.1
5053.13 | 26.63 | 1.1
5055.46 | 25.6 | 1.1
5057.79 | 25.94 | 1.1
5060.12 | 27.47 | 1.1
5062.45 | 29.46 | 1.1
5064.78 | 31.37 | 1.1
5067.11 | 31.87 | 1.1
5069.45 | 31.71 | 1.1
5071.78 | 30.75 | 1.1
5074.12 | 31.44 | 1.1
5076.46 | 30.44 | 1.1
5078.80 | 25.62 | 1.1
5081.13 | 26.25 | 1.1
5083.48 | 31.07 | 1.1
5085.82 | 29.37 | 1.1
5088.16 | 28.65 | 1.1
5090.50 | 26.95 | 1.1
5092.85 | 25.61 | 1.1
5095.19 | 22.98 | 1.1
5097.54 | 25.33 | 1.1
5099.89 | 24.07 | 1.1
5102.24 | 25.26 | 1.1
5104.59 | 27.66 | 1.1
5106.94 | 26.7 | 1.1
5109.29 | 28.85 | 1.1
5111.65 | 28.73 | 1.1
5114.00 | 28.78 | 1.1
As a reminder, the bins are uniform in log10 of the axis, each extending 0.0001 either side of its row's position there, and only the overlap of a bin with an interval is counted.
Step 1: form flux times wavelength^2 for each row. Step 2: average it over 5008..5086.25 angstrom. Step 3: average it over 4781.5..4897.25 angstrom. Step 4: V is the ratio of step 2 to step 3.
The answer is 1.5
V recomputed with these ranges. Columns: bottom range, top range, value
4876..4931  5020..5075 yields 1.29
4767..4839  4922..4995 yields 1.29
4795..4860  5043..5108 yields 1.64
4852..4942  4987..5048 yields 1.20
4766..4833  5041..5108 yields 1.57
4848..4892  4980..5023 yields 1.20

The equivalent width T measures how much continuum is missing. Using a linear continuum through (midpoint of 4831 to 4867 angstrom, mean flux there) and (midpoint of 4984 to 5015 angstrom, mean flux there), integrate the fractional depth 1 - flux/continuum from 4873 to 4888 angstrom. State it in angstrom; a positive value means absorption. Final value -1.8 angstrom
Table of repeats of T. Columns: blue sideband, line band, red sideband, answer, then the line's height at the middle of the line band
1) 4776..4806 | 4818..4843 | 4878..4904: 4.6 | 21.2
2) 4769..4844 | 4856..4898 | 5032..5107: -2.8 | 21.5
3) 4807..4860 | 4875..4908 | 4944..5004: -3.3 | 21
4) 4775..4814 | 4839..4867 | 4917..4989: 2.3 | 21.2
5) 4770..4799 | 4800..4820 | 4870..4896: 1.6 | 21.3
